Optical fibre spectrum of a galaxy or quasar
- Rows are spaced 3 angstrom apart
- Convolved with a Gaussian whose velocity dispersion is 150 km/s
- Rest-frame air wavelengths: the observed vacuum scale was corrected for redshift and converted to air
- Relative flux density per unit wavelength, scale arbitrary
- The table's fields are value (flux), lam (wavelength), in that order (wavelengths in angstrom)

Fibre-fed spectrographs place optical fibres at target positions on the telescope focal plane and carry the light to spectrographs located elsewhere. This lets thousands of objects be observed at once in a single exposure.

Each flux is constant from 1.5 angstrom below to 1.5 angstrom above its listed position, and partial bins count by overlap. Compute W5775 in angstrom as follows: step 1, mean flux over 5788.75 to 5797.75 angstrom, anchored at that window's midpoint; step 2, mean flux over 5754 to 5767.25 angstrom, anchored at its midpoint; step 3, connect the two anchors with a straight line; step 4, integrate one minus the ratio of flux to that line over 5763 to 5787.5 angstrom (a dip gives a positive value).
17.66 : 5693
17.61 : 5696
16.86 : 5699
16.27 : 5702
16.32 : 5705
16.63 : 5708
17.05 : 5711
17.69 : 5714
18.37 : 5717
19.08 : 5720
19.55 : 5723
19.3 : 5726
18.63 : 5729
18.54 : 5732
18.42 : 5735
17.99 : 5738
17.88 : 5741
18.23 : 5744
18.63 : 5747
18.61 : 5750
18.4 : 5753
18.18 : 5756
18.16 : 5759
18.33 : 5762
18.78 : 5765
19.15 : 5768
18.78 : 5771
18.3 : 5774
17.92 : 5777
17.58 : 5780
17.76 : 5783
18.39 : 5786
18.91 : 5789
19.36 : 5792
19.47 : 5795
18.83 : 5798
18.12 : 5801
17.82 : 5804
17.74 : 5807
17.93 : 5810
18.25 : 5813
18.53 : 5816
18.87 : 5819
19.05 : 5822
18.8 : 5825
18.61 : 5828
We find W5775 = 0.6 angstrom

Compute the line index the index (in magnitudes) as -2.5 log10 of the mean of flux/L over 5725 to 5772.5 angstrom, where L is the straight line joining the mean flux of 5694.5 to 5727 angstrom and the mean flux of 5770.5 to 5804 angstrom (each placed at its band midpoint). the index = -0.026 mag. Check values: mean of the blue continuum 17.7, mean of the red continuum 18.5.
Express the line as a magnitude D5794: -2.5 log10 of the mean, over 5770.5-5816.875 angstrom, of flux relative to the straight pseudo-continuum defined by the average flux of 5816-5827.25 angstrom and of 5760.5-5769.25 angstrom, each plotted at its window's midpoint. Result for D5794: 0.03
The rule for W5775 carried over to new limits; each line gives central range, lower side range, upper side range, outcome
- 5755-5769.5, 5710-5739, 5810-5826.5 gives 0.0 angstrom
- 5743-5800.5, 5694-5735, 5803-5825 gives -1.2 angstrom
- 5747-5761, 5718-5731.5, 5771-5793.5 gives 0.2 angstrom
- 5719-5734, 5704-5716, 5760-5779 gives -1.4 angstrom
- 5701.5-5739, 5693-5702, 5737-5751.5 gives -0.7 angstrom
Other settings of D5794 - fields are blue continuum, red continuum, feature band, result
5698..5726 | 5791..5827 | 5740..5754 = -0.02 mag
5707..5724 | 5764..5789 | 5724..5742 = -0.02 mag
